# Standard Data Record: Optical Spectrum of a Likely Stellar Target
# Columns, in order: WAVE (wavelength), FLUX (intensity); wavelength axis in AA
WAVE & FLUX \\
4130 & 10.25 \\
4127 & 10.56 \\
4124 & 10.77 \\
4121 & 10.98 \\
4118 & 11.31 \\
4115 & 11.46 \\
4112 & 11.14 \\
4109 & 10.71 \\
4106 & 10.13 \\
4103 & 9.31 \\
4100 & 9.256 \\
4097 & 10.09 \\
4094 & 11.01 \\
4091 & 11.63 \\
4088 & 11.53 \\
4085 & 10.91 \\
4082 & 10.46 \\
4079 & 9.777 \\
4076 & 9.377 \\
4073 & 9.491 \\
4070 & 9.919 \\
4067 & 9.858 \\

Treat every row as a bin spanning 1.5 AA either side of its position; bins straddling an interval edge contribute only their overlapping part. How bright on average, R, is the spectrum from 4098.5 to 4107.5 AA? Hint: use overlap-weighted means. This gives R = 9.57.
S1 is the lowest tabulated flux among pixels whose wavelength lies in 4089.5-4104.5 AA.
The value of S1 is 9.256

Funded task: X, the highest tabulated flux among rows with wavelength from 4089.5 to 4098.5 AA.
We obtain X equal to 11.63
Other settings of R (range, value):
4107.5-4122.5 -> 11.1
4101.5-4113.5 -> 10.3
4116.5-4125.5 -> 11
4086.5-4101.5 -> 10.7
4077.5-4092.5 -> 10.9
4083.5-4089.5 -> 11.2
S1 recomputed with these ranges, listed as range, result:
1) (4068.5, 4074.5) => 9.491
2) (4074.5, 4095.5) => 9.377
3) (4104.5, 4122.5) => 10.13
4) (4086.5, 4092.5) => 11.53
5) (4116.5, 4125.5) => 10.77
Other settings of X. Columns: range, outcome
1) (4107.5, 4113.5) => 11.14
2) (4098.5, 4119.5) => 11.46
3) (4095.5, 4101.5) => 10.09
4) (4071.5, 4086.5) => 10.91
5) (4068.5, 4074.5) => 9.919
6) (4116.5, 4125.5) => 11.31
